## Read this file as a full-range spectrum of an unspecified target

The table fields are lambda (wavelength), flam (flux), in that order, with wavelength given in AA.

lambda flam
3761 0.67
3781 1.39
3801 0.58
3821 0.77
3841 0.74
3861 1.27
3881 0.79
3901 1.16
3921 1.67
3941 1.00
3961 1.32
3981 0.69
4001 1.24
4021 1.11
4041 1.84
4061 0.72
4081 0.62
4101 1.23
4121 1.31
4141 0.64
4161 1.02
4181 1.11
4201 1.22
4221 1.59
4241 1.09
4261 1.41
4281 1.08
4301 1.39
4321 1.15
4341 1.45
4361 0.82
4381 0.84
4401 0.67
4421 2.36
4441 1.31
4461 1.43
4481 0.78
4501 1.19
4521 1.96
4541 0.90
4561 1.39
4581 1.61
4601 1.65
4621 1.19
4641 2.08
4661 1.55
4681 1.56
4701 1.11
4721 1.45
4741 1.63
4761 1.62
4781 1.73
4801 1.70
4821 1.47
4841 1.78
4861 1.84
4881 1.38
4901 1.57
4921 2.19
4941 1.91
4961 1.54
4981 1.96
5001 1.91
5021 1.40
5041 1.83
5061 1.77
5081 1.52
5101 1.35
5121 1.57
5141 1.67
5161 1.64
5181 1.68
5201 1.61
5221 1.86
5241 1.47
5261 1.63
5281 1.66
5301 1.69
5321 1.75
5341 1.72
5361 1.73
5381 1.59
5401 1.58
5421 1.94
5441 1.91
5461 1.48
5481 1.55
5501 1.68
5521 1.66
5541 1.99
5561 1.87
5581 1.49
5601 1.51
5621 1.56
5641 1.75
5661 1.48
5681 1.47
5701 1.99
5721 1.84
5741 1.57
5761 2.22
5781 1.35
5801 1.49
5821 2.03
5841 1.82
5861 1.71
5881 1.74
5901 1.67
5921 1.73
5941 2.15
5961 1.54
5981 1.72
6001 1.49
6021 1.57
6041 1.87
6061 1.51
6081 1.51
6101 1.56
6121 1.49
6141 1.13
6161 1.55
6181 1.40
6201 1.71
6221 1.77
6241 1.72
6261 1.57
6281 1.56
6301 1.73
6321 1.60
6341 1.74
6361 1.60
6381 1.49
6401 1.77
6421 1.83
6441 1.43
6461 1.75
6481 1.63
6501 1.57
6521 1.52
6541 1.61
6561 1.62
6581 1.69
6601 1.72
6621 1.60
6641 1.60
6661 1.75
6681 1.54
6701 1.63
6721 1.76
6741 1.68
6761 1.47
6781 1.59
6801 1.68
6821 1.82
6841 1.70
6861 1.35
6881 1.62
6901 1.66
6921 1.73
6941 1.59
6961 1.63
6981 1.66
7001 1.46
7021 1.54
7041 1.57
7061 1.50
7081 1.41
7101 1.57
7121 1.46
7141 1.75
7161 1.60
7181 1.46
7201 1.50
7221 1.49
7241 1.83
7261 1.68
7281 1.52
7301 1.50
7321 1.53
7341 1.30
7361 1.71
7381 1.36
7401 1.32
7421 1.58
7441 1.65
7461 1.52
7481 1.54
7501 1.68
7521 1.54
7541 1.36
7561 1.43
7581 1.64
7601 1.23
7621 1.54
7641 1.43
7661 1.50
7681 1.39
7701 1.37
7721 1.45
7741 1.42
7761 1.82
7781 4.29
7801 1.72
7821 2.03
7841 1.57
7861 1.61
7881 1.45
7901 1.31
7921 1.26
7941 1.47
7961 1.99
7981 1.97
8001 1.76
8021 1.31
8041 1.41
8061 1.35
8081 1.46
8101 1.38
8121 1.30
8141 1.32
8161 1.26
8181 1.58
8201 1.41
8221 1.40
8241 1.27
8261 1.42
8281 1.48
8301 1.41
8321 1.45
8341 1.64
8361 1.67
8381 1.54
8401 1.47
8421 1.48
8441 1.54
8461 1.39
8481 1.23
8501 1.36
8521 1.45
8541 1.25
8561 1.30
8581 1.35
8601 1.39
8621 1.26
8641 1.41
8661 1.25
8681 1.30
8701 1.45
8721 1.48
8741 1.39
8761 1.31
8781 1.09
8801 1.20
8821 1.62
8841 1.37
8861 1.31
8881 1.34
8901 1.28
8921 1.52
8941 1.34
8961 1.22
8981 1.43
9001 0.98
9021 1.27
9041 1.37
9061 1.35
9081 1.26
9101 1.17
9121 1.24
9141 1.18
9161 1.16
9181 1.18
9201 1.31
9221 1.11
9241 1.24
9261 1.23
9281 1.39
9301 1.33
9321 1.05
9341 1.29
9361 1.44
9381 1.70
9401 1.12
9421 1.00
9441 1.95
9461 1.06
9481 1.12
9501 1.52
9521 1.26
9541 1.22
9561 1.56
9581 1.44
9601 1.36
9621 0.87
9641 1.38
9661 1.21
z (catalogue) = 0.186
